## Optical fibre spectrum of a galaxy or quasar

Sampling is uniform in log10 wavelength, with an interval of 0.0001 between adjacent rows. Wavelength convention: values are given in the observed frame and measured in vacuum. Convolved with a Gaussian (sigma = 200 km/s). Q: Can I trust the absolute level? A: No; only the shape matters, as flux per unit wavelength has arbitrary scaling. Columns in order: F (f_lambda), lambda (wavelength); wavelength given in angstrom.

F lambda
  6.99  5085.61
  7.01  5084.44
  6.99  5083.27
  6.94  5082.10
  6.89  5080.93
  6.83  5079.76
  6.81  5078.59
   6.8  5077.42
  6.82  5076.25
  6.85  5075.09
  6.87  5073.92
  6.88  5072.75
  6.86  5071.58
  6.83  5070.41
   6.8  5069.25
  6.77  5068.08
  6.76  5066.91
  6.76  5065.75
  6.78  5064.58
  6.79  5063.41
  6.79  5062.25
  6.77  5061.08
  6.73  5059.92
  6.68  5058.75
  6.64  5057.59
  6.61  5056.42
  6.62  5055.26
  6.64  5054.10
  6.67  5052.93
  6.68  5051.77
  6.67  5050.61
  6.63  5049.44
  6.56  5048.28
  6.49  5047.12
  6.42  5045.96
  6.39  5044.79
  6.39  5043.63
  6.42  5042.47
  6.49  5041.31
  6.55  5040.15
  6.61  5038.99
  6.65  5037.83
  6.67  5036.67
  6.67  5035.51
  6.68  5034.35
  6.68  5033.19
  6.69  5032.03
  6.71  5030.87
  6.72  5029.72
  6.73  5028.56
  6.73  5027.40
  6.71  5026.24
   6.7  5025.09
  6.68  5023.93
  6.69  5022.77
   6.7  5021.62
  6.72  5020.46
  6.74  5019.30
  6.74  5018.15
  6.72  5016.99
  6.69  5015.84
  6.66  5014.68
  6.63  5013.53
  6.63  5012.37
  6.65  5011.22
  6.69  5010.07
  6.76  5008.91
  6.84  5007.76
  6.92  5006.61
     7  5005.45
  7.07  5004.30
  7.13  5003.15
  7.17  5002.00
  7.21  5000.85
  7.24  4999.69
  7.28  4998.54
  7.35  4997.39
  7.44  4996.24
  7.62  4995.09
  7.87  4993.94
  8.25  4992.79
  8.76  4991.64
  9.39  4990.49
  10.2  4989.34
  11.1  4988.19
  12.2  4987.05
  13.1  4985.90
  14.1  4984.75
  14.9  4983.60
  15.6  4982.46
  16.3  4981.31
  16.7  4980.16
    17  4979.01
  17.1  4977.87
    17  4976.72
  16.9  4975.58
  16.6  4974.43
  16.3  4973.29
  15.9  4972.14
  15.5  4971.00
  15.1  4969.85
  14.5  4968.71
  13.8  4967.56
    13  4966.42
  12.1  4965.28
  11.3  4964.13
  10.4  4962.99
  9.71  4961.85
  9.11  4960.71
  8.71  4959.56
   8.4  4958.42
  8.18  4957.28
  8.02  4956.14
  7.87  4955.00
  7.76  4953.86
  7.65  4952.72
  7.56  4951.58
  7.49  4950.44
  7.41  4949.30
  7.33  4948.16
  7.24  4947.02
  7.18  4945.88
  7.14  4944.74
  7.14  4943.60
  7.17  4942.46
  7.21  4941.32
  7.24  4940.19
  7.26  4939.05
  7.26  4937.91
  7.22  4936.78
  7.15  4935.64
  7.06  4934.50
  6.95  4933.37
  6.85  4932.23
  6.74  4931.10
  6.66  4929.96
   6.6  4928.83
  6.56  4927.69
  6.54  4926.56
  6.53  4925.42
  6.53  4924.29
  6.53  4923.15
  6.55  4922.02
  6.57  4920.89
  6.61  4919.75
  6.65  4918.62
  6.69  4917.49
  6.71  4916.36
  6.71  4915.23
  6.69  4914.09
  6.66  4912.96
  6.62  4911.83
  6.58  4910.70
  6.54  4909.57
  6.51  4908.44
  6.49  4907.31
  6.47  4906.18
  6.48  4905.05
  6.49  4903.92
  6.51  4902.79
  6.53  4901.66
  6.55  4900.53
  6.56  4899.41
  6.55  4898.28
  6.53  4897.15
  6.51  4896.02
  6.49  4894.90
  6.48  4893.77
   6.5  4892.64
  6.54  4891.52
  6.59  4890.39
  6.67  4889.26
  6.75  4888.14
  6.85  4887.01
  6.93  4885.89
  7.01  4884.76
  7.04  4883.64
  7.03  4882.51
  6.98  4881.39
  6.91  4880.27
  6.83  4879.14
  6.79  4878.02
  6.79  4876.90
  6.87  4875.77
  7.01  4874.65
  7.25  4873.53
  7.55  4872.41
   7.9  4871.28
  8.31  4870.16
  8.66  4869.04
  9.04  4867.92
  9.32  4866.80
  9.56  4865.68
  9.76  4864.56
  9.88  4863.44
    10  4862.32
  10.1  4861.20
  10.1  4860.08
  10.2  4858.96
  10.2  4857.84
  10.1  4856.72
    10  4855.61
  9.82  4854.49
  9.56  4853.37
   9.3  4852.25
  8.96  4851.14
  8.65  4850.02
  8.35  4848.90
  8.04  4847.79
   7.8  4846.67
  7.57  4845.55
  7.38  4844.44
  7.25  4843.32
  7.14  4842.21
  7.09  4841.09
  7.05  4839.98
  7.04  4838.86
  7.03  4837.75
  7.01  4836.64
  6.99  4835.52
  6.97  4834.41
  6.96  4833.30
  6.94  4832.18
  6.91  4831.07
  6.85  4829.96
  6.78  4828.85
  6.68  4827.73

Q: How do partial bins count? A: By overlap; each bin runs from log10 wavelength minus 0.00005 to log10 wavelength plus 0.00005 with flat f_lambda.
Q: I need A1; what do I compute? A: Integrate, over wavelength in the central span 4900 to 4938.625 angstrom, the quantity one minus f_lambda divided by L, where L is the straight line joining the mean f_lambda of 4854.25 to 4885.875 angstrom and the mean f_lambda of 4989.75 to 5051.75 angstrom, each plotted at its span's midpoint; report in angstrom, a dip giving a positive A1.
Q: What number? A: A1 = 6.1 angstrom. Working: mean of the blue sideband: 8.42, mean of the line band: 6.67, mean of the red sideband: 6.91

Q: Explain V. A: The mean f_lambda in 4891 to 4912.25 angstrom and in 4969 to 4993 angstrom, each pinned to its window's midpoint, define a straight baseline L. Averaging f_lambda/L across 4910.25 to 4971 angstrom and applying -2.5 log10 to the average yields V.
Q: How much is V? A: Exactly 0.28 mag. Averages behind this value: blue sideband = 6.52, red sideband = 14.3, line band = 8.03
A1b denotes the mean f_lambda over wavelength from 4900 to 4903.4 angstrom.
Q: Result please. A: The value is 6.52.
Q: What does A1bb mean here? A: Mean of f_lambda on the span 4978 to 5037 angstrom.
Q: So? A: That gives 8.48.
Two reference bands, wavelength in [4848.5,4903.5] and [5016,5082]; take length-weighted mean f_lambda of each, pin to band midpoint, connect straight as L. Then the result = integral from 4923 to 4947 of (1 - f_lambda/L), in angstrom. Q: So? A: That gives 1.7 angstrom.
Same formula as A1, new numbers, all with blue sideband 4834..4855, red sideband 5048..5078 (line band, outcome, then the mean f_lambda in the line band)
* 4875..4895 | 2.2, 6.79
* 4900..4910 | 1.4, 6.5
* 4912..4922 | 1.1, 6.65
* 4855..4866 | -3.2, 10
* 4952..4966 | -3.6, 9.13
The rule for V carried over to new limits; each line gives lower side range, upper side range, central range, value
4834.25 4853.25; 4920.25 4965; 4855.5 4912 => 0.01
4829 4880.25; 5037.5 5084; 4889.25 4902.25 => 0.20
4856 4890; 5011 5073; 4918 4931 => 0.17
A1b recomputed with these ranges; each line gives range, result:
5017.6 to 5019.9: 6.74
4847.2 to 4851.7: 8.5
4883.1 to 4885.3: 7.04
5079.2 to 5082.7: 6.89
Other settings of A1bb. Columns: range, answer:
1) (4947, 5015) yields 10.4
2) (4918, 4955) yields 7.02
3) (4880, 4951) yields 6.79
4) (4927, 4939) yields 6.92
